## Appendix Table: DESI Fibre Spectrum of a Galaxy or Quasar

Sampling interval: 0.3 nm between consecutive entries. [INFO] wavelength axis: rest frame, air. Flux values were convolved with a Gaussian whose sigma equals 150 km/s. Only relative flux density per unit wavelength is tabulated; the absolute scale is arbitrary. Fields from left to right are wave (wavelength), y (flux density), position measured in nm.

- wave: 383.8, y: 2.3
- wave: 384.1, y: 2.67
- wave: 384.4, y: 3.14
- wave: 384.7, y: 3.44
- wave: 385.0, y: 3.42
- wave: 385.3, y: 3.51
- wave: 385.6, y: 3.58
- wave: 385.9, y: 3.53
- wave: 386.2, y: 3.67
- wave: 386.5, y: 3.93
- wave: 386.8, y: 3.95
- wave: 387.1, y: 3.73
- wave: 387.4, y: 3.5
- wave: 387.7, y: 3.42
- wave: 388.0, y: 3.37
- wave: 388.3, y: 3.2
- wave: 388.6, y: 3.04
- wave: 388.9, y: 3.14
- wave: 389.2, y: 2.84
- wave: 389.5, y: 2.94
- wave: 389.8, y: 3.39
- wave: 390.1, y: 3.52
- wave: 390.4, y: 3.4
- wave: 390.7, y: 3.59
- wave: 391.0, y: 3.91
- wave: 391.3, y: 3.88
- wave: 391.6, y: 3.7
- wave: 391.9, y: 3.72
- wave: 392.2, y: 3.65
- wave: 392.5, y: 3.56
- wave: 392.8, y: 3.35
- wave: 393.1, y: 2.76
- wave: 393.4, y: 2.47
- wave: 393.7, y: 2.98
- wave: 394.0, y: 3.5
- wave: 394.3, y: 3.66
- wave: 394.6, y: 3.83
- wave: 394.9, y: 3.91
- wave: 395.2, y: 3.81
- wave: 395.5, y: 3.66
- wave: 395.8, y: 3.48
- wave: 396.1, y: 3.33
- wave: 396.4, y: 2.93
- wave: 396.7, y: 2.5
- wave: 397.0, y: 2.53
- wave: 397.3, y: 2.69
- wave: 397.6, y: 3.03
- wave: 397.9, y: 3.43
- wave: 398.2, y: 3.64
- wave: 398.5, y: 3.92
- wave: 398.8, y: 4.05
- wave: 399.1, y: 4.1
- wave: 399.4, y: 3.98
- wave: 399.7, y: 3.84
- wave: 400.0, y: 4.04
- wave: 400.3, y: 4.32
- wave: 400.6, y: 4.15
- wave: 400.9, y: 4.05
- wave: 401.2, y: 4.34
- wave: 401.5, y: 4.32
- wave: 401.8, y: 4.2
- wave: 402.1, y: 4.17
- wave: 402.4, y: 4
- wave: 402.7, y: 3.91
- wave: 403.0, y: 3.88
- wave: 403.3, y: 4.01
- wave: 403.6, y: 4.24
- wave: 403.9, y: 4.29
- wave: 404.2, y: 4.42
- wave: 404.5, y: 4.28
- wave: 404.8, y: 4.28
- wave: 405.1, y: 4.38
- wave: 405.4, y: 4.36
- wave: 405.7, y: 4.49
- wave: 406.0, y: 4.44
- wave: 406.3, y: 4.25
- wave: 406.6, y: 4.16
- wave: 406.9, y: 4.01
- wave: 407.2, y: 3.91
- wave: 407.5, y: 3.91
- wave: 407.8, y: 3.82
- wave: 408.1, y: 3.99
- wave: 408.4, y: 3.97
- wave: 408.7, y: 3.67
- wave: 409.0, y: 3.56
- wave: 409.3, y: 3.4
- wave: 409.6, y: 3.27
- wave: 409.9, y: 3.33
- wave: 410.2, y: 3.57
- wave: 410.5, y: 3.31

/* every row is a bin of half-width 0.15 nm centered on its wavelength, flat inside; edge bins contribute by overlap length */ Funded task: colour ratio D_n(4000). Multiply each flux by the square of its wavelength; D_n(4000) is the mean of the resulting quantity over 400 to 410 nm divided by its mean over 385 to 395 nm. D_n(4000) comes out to 1.27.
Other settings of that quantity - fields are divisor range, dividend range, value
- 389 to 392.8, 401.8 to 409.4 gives 1.25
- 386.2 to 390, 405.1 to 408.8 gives 1.33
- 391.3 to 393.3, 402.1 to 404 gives 1.24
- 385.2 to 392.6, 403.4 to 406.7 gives 1.34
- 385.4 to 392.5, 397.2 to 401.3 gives 1.15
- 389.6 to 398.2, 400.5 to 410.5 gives 1.27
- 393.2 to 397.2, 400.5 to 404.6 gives 1.32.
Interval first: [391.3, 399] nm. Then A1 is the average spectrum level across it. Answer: 3.38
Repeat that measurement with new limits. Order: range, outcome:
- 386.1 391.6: 3.47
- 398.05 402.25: 4.08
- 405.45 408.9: 4.06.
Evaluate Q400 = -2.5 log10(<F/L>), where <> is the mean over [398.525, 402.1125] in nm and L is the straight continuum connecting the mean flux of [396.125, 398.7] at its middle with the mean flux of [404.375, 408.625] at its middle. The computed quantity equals -0.19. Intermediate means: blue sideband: 3.11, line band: 4.12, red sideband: 4.15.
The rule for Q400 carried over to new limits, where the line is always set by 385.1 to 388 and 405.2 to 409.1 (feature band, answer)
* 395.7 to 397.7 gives 0.30 mag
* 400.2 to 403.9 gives -0.05 mag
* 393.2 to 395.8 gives 0.10 mag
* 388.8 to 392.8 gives 0.07 mag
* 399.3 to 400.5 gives -0.04 mag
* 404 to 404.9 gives -0.09 mag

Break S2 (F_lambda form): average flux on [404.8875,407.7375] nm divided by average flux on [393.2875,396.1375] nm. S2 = 1.21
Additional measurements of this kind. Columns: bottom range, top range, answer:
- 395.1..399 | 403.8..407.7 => 1.28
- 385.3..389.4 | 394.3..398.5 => 0.96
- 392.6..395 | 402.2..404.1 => 1.23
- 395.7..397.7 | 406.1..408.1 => 1.38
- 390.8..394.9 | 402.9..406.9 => 1.23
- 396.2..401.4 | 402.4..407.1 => 1.16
